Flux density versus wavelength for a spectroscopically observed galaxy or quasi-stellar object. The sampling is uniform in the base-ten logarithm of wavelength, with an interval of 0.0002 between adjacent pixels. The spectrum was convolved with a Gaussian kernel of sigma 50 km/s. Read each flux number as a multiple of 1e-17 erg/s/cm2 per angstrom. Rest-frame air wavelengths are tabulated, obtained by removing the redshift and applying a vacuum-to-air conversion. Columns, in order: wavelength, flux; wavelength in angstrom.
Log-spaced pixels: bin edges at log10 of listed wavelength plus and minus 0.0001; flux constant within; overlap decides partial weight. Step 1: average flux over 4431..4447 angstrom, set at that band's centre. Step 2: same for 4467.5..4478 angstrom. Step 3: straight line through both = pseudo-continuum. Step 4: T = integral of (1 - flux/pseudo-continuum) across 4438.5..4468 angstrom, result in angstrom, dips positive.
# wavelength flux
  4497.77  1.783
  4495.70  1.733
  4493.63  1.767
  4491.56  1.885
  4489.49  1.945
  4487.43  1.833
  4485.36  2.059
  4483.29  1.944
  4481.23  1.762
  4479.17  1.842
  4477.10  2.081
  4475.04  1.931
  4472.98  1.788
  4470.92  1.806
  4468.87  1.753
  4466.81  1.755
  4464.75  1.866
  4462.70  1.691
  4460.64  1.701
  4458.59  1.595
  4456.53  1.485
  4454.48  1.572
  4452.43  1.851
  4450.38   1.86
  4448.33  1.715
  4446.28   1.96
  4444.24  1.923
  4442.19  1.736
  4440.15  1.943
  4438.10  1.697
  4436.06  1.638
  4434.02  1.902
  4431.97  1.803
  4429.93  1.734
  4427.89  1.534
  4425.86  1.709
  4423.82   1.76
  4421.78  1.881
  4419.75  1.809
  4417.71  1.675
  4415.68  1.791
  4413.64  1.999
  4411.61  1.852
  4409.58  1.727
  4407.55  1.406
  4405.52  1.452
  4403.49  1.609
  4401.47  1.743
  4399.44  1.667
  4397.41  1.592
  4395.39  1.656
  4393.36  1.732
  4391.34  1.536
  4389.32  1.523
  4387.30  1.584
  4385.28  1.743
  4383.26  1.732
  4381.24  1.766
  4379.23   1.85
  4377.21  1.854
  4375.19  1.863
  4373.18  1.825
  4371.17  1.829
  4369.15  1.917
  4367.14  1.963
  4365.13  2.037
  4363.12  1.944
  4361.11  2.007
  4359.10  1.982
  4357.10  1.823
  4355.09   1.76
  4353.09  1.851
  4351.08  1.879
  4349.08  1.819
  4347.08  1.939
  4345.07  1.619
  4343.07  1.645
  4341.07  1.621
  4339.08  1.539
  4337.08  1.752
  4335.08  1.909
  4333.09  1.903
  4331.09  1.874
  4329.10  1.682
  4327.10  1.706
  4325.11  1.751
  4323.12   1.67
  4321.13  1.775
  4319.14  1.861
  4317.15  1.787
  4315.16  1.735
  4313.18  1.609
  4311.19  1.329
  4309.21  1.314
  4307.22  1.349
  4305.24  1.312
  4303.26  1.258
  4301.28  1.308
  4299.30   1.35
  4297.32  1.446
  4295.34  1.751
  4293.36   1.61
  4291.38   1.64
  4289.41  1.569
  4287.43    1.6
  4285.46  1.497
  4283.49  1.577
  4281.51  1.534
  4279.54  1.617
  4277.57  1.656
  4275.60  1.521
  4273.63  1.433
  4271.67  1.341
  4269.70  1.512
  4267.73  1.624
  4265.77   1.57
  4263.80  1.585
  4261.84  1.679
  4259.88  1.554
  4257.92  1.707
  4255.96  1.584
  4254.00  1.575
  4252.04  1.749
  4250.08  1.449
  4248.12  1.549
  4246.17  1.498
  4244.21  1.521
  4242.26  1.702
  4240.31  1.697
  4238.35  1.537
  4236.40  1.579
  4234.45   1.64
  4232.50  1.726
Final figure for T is 1.3 angstrom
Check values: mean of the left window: 1.82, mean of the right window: 1.87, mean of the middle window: 1.76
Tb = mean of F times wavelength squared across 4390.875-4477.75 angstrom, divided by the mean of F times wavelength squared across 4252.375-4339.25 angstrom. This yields 1.17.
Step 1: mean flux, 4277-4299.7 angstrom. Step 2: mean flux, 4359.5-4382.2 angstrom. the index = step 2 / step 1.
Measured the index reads 1.21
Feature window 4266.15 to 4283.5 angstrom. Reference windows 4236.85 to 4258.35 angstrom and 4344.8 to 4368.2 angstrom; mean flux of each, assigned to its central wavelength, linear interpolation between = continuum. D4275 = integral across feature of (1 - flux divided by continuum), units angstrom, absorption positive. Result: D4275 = 1.4 angstrom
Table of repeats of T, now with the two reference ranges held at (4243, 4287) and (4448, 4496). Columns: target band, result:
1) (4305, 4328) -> 0.2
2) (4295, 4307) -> 1.7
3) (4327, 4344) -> -1.0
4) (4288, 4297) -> -0.2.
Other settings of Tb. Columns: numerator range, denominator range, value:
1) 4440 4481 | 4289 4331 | 1.22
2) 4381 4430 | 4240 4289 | 1.15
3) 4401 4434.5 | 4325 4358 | 1.01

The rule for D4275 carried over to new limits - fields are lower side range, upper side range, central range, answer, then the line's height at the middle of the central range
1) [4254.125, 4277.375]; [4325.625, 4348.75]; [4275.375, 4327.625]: 2.95 angstrom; 1.65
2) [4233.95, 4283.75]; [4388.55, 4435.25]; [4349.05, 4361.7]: -1.68 angstrom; 1.65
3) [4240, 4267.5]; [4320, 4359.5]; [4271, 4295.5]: 1.44 angstrom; 1.66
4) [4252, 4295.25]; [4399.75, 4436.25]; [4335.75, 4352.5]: -0.85 angstrom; 1.65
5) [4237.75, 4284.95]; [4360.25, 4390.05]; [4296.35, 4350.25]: 2.83 angstrom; 1.71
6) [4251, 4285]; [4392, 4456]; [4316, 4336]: -1.90 angstrom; 1.64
